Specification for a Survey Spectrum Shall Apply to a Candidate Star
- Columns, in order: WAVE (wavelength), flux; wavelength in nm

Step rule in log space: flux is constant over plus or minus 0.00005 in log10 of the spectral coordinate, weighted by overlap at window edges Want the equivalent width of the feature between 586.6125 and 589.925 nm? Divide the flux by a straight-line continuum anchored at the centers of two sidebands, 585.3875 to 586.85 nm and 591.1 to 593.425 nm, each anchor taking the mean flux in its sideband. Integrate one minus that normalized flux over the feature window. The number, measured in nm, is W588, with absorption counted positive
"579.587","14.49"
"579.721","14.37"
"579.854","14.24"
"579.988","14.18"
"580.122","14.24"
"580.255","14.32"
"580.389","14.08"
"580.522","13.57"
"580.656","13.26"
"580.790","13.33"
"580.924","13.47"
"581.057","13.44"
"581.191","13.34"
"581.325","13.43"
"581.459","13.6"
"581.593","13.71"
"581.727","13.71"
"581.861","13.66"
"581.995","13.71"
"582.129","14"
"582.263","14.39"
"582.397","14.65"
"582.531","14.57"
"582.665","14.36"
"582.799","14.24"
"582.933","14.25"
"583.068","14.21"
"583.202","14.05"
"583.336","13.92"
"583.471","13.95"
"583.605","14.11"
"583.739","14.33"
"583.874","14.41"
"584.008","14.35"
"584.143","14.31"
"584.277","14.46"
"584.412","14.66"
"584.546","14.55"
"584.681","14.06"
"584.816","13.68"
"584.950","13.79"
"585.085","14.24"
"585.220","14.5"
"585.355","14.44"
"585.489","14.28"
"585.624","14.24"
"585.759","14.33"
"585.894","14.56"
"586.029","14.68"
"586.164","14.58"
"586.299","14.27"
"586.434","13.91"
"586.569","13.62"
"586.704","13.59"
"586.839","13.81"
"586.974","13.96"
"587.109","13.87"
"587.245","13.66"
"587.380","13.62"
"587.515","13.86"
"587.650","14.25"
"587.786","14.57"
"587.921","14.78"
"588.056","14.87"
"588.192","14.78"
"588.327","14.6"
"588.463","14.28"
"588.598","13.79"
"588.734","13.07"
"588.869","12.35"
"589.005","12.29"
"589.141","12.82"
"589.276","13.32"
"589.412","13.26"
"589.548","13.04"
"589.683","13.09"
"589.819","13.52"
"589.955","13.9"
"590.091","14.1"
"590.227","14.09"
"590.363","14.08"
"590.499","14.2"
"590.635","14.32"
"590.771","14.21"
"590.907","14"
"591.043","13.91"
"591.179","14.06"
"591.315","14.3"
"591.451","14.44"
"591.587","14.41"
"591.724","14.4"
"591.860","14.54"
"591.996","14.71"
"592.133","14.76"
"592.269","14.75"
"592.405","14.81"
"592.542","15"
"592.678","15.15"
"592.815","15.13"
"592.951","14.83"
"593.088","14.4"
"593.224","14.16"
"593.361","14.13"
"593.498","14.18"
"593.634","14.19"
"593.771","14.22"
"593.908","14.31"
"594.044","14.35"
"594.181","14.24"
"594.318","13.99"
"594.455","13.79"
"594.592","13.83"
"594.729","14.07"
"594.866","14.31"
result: 0.14 nm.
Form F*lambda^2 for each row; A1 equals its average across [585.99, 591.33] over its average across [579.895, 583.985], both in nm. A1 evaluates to 1.0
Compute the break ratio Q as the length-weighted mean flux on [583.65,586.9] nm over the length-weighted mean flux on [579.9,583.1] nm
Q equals 1.02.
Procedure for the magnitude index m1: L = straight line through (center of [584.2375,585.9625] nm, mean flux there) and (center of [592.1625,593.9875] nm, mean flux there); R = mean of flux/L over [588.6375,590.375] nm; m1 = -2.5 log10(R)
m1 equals 0.09 mag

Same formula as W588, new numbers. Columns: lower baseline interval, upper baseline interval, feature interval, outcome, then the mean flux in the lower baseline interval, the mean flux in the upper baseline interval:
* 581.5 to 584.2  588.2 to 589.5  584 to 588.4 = -0.17 nm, 14.1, 13.4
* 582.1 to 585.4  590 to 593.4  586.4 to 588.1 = 0.04 nm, 14.3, 14.4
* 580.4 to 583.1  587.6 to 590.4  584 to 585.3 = -0.04 nm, 13.8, 13.7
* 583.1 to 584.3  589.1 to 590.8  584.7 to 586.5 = -0.03 nm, 14.2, 13.7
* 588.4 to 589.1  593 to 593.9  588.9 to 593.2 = -0.14 nm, 13.1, 14.2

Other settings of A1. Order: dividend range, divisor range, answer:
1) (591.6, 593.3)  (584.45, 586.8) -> 1.06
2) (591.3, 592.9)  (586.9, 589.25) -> 1.08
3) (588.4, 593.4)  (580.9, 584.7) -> 1.03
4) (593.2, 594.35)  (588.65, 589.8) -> 1.11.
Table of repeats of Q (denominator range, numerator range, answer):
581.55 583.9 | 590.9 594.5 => 1.02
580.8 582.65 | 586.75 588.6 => 1.03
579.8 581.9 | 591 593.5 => 1.06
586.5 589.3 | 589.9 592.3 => 1.03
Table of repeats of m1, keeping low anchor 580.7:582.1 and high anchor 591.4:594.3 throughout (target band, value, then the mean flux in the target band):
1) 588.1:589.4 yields 0.05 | 13.5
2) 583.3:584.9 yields -0.04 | 14.2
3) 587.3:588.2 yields -0.02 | 14.4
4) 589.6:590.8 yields 0.03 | 13.9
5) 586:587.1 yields 0.00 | 14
